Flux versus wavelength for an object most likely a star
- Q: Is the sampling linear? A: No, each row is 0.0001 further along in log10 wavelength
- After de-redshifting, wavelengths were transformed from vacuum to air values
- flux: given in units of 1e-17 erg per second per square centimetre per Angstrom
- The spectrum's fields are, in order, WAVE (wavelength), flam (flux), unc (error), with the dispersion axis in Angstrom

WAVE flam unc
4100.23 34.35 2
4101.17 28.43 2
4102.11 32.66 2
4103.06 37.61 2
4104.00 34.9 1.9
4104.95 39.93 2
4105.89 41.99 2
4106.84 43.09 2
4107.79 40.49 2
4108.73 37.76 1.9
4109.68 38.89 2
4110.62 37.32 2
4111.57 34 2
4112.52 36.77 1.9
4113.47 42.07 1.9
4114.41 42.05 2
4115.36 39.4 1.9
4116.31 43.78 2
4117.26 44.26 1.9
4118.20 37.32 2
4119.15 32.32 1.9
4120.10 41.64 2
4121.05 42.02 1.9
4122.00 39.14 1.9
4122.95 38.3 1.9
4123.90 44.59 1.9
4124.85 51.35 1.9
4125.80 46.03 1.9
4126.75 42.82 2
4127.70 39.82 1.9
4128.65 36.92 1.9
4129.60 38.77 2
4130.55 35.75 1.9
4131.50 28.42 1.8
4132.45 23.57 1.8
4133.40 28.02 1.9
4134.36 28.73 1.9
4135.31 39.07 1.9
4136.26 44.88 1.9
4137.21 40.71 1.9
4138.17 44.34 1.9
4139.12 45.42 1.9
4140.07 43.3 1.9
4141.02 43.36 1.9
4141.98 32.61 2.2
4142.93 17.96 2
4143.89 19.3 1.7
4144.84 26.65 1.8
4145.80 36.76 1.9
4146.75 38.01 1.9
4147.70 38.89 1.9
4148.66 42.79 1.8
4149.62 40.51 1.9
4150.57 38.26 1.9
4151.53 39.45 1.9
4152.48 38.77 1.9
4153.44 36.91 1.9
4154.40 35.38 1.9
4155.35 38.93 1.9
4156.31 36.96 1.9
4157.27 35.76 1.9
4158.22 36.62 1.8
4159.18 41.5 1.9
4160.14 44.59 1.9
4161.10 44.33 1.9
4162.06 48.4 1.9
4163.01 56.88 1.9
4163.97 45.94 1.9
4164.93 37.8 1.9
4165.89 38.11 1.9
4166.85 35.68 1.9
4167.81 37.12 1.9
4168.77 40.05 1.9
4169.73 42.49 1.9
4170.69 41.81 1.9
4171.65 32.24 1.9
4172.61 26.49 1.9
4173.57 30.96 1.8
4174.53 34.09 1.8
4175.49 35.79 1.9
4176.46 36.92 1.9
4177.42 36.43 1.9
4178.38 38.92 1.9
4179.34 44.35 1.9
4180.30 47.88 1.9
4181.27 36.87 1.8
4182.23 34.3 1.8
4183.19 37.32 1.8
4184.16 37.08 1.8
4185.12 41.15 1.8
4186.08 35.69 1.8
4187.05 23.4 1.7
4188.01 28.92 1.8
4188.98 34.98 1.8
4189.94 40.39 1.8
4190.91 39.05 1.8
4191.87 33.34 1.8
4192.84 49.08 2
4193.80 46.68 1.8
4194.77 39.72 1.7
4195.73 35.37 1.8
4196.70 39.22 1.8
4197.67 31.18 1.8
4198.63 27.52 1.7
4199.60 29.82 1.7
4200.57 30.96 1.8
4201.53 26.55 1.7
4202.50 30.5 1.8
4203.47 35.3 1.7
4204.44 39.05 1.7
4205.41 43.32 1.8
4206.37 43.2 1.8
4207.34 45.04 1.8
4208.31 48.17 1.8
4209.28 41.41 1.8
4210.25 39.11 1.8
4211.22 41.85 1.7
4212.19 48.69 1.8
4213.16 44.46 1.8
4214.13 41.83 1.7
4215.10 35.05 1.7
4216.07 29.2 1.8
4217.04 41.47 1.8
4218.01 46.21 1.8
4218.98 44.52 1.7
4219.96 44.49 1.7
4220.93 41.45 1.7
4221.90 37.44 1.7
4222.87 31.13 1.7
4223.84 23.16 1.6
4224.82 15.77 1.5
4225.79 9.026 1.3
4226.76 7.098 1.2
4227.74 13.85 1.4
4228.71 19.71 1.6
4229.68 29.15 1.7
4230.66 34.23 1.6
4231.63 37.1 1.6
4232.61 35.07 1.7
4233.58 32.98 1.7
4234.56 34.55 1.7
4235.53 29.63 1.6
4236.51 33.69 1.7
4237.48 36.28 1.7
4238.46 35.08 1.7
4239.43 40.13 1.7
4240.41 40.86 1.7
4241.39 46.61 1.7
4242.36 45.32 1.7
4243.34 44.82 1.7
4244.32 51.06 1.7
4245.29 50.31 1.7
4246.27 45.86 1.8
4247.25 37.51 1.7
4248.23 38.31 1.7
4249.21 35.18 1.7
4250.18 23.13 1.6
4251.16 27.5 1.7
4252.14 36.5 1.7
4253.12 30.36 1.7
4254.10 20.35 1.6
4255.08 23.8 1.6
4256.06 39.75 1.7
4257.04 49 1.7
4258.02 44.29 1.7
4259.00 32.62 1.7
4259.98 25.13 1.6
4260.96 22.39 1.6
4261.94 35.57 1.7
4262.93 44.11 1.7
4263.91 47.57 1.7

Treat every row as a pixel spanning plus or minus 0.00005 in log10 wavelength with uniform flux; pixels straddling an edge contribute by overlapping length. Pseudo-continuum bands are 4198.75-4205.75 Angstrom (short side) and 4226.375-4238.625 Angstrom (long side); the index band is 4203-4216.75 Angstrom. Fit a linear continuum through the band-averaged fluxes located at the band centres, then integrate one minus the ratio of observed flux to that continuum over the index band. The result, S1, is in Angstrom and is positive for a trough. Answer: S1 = -3.9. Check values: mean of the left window 33.1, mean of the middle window 41.1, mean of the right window 29.1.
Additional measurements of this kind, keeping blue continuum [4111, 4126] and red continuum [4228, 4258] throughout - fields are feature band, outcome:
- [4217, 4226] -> 0.8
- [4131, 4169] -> 1.7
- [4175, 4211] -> 0.5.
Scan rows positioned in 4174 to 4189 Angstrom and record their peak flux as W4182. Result 47.88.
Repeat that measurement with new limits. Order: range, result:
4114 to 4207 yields 56.88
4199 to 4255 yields 51.06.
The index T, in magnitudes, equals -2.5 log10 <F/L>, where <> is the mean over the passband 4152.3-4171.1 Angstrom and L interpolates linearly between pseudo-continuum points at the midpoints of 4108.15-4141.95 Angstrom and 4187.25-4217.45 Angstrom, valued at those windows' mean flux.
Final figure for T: -0.06 mag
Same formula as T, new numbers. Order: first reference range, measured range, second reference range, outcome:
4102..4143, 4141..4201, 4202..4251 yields 0.01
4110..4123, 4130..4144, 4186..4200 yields 0.11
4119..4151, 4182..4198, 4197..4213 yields 0.02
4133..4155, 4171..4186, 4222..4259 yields -0.04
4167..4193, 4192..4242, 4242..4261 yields 0.04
